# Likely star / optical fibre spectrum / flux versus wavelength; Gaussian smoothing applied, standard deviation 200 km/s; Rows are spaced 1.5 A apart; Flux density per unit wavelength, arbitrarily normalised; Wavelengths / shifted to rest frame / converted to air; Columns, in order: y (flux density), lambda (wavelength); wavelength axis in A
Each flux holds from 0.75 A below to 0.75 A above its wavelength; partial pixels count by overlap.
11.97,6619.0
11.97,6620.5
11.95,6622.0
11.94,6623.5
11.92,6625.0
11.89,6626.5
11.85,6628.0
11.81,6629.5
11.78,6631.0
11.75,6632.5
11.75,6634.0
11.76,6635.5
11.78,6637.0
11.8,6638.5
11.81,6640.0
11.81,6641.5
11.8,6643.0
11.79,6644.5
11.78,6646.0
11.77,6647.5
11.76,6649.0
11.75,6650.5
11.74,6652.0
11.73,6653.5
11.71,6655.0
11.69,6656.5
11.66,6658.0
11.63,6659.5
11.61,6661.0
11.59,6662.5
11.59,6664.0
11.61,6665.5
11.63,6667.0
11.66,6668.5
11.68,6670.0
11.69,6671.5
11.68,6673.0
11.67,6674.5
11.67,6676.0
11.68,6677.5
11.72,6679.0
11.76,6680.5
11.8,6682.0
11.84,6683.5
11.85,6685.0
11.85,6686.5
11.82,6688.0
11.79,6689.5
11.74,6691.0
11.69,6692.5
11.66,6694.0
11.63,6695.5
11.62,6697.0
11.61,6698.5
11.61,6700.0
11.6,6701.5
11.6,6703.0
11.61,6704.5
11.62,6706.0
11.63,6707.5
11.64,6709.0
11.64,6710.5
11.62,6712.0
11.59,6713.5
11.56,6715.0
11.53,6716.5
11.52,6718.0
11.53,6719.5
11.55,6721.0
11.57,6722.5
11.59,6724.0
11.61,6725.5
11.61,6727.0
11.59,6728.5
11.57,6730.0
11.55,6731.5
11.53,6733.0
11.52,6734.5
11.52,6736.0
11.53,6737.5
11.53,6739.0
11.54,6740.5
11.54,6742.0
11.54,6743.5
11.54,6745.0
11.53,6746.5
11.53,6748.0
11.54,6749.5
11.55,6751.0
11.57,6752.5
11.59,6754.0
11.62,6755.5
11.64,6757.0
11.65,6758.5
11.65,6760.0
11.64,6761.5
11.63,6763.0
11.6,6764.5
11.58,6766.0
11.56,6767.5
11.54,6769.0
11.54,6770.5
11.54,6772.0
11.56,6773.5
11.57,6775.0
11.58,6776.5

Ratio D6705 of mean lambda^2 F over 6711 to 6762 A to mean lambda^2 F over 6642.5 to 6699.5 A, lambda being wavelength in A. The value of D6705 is 1.01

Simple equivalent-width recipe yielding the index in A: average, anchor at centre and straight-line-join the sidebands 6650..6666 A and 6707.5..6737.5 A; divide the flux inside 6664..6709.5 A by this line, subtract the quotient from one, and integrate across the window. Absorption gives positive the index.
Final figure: -0.3 A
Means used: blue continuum 11.7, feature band 11.7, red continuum 11.6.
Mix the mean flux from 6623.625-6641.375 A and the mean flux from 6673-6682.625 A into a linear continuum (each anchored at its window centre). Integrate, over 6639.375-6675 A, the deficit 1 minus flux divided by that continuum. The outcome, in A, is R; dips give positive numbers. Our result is 0.2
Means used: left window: 11.8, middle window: 11.7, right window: 11.7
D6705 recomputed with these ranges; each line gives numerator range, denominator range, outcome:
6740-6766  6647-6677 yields 1.02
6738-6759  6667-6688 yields 1.01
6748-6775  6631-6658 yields 1.02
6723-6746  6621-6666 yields 1.01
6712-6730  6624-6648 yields 1.01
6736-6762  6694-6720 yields 1.01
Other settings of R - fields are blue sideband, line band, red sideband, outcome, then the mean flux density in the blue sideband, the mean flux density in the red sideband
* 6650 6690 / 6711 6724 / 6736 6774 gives 0.1 A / 11.7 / 11.6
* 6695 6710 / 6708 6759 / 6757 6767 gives 0.2 A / 11.6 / 11.6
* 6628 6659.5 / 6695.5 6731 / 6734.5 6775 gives 0.1 A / 11.8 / 11.6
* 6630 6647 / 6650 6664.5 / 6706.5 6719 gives 0.1 A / 11.8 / 11.6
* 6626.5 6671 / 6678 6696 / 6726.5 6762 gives -0.2 A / 11.7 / 11.6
